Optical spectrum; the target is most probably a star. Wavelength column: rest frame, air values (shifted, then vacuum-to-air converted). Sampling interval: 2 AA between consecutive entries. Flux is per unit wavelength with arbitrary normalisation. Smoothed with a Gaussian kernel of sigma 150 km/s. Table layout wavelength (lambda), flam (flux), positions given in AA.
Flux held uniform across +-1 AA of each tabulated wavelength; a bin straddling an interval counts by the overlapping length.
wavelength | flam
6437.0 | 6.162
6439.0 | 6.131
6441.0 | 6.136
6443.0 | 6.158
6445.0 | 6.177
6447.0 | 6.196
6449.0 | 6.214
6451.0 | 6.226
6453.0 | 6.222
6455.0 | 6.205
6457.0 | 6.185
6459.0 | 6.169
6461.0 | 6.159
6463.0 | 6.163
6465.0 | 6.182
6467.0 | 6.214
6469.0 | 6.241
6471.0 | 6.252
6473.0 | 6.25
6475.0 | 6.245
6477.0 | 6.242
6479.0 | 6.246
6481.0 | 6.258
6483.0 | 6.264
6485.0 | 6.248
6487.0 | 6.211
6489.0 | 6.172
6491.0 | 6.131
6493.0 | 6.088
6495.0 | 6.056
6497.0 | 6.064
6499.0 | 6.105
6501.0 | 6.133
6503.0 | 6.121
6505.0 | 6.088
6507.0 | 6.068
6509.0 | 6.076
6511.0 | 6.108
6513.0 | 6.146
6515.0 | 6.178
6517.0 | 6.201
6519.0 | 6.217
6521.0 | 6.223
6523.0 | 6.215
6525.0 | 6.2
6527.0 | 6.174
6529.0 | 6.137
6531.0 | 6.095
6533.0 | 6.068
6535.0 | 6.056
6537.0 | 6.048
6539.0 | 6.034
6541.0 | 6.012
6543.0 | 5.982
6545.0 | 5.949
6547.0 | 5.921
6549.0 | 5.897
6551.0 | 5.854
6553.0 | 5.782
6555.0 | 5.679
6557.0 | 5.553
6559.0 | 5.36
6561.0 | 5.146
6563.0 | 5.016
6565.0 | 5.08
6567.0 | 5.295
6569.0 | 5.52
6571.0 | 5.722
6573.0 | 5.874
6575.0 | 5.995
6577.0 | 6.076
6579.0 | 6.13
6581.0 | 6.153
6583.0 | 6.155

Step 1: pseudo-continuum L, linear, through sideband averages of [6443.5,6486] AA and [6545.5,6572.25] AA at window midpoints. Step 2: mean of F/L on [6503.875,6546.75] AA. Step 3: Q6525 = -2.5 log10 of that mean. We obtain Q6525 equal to -0.060 mag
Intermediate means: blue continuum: 6.22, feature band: 6.11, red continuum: 5.54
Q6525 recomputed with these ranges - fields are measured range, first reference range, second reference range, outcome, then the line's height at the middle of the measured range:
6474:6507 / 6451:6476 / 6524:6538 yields 0.00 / 6.17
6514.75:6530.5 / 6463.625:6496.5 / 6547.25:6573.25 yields -0.06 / 5.84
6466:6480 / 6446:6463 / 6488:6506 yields -0.01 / 6.16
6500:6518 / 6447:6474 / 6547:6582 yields -0.03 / 5.95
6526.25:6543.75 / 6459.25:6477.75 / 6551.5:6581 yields -0.05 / 5.8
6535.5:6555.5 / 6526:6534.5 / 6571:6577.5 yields 0.02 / 6.05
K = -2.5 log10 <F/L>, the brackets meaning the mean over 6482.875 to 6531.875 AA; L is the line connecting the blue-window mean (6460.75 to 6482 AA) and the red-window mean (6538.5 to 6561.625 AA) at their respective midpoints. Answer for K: -0.024 mag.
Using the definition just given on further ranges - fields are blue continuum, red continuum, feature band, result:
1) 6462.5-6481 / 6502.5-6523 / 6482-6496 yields 0.005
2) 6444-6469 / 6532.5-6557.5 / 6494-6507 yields -0.007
